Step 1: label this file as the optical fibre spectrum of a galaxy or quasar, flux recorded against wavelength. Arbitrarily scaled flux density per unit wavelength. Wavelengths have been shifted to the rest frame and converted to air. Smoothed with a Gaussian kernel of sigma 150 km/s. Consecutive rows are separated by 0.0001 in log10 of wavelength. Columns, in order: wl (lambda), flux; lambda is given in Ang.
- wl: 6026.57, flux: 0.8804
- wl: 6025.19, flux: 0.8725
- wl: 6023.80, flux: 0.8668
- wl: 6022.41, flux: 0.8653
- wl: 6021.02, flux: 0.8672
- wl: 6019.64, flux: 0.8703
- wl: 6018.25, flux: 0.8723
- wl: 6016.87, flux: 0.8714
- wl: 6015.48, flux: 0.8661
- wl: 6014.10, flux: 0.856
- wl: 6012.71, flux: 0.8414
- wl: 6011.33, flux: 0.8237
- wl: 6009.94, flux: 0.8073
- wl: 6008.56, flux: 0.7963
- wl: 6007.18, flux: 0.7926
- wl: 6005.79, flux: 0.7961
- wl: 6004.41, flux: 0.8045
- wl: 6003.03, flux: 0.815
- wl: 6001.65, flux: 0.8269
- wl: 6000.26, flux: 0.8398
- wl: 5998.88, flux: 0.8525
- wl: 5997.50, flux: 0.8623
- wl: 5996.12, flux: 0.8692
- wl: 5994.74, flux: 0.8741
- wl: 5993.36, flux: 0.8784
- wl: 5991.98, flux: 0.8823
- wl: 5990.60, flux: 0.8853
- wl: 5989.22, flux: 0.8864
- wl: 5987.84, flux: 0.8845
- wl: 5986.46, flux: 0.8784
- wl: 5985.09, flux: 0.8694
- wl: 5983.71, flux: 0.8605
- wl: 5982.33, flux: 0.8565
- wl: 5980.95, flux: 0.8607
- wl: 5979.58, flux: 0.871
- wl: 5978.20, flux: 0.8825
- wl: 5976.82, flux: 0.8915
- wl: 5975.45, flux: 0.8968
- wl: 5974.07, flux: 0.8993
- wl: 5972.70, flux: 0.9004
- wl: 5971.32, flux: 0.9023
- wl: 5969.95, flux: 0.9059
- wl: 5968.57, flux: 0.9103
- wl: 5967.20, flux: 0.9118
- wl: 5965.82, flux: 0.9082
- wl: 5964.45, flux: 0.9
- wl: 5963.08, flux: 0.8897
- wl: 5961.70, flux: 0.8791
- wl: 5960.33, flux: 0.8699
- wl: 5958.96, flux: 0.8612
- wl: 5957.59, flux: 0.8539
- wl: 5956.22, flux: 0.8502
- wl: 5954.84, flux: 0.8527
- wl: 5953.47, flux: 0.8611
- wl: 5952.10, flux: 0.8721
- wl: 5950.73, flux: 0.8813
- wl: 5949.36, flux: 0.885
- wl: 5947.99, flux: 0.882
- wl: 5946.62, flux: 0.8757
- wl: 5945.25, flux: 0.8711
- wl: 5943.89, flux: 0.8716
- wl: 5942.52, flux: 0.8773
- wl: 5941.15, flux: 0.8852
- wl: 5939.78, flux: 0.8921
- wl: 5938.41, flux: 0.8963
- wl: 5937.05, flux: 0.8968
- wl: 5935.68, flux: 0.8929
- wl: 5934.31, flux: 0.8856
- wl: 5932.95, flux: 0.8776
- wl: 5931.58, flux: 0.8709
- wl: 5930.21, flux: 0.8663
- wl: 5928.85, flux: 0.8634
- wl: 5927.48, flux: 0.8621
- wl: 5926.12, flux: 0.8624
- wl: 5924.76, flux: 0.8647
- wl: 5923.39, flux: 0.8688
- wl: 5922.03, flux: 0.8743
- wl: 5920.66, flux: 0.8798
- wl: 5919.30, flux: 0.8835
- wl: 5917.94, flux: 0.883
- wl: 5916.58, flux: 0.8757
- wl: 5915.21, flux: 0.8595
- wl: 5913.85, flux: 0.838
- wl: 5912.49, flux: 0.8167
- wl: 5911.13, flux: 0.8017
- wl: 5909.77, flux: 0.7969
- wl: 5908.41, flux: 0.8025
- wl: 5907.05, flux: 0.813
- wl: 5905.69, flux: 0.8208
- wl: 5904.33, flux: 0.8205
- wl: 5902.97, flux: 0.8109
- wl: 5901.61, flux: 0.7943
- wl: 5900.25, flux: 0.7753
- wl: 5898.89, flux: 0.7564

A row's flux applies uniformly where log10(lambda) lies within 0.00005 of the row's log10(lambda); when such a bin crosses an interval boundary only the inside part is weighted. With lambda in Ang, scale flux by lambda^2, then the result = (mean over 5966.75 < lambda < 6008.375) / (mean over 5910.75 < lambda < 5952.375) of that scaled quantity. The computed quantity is 1.0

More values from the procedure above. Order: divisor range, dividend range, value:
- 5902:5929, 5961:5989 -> 1.07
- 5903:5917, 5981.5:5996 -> 1.09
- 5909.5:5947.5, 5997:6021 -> 0.99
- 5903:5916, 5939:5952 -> 1.09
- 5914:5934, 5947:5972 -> 1.03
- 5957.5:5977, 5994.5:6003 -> 0.96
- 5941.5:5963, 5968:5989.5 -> 1.03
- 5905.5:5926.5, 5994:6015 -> 1.01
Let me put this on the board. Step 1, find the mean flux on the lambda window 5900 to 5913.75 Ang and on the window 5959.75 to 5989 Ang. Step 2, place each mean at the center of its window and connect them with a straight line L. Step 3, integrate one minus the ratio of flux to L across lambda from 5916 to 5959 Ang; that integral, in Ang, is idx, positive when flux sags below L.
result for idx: -1.6 Ang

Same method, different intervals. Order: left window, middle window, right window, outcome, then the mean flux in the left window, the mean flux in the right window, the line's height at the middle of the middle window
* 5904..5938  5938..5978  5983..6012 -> -1.5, 0.856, 0.847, 0.852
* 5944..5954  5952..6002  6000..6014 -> -1.8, 0.876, 0.815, 0.847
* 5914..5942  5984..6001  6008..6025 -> -0.3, 0.876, 0.851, 0.858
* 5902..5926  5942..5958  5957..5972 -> 0.1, 0.842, 0.891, 0.877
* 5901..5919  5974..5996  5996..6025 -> -1.1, 0.827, 0.841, 0.837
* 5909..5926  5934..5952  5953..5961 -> -0.6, 0.854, 0.858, 0.856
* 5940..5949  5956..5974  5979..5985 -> -0.4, 0.878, 0.863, 0.87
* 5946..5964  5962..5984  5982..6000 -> -0.5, 0.871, 0.872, 0.871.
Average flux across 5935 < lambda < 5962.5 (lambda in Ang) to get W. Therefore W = 0.875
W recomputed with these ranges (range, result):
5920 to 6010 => 0.871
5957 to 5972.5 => 0.891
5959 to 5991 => 0.887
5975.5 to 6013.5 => 0.852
